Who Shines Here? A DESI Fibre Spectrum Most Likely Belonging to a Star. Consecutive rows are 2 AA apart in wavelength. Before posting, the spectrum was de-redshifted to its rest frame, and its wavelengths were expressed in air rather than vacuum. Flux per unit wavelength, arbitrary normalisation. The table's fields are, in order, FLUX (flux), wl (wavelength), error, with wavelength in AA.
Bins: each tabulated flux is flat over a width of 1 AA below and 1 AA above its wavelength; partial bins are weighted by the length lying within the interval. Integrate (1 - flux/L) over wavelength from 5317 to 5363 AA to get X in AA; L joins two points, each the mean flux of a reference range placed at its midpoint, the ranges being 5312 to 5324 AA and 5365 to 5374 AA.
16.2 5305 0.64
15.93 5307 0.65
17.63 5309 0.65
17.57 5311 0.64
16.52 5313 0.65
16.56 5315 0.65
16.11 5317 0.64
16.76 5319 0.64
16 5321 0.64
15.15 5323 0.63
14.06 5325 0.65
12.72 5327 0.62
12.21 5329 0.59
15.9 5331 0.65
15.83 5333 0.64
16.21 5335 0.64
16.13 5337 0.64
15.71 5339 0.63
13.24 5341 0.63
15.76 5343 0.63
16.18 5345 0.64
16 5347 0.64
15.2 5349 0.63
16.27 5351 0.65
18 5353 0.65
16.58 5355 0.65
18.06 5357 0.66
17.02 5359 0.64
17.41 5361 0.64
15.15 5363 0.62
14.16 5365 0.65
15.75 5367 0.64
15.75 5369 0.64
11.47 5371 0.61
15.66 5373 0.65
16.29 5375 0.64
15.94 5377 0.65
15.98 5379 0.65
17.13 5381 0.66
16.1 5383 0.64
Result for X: -0.78 AA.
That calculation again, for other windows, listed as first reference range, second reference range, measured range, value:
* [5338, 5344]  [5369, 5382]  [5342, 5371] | -1.8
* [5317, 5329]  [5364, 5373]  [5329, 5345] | -0.7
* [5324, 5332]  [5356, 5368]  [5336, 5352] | -0.7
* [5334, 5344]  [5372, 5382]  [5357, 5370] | -0.1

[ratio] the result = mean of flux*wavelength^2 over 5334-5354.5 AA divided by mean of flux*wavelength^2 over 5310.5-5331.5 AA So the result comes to 1.04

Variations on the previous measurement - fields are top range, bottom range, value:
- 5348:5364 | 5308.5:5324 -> 1.03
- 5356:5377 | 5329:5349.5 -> 1.02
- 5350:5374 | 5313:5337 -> 1.05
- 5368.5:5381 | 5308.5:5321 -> 0.93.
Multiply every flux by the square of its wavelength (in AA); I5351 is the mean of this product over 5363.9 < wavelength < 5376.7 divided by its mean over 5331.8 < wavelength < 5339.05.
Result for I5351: 0.9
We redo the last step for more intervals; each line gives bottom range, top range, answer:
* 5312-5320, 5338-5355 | 0.97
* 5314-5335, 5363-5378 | 1.01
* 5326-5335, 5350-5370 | 1.15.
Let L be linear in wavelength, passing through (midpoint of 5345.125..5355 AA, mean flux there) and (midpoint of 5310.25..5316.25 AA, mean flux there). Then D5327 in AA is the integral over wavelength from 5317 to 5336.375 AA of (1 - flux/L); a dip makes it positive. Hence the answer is 1.86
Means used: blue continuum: 16.8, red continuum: 16.4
